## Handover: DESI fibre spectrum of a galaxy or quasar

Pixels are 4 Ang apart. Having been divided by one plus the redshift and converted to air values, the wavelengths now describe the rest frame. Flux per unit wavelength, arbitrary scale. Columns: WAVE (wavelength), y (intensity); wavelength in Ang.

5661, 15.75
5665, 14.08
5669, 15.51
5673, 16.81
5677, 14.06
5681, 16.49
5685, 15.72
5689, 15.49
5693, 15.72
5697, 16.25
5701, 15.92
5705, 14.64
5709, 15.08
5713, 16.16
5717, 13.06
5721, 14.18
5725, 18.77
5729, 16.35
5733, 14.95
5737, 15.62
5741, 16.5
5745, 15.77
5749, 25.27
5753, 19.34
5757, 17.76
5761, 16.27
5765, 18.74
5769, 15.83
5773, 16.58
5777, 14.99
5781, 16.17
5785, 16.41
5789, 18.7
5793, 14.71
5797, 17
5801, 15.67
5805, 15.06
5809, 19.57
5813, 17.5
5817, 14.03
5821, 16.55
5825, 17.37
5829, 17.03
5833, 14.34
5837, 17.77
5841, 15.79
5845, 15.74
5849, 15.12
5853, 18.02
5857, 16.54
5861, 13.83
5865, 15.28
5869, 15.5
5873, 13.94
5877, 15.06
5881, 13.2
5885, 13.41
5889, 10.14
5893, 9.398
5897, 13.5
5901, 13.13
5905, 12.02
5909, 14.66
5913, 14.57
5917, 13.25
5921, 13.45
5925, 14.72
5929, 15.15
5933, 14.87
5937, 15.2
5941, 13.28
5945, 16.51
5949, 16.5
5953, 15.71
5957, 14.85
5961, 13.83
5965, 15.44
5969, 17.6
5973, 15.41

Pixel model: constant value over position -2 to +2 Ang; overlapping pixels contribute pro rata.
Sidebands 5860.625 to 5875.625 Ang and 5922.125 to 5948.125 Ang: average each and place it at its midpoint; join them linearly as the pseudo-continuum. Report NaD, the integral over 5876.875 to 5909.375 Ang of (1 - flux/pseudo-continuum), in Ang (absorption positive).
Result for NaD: 5.1 Ang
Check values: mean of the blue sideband 14.7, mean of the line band 12.5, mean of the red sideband 15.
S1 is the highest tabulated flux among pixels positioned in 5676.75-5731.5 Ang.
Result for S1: 18.77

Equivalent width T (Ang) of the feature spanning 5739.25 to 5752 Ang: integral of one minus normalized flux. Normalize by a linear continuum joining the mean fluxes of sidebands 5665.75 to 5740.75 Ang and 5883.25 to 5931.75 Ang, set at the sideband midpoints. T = -3.5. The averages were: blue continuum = 15.6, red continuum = 13.1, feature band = 19.2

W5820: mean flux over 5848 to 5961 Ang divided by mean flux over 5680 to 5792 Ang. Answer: 0.9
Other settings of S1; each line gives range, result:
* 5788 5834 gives 19.57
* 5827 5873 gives 18.02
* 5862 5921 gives 15.5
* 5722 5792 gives 25.27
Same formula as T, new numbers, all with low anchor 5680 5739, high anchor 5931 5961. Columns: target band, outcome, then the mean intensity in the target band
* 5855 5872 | 0.1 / 15.2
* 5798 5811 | -1.1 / 16.8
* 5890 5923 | 5.1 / 12.9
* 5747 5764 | -4.5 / 19.6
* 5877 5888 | 1.4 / 13.3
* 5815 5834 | -0.7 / 15.9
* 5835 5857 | -1.6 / 16.5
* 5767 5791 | -1.5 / 16.4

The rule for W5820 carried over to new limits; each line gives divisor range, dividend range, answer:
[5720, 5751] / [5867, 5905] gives 0.75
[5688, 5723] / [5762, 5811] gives 1.10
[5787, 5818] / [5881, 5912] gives 0.75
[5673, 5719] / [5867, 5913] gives 0.85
